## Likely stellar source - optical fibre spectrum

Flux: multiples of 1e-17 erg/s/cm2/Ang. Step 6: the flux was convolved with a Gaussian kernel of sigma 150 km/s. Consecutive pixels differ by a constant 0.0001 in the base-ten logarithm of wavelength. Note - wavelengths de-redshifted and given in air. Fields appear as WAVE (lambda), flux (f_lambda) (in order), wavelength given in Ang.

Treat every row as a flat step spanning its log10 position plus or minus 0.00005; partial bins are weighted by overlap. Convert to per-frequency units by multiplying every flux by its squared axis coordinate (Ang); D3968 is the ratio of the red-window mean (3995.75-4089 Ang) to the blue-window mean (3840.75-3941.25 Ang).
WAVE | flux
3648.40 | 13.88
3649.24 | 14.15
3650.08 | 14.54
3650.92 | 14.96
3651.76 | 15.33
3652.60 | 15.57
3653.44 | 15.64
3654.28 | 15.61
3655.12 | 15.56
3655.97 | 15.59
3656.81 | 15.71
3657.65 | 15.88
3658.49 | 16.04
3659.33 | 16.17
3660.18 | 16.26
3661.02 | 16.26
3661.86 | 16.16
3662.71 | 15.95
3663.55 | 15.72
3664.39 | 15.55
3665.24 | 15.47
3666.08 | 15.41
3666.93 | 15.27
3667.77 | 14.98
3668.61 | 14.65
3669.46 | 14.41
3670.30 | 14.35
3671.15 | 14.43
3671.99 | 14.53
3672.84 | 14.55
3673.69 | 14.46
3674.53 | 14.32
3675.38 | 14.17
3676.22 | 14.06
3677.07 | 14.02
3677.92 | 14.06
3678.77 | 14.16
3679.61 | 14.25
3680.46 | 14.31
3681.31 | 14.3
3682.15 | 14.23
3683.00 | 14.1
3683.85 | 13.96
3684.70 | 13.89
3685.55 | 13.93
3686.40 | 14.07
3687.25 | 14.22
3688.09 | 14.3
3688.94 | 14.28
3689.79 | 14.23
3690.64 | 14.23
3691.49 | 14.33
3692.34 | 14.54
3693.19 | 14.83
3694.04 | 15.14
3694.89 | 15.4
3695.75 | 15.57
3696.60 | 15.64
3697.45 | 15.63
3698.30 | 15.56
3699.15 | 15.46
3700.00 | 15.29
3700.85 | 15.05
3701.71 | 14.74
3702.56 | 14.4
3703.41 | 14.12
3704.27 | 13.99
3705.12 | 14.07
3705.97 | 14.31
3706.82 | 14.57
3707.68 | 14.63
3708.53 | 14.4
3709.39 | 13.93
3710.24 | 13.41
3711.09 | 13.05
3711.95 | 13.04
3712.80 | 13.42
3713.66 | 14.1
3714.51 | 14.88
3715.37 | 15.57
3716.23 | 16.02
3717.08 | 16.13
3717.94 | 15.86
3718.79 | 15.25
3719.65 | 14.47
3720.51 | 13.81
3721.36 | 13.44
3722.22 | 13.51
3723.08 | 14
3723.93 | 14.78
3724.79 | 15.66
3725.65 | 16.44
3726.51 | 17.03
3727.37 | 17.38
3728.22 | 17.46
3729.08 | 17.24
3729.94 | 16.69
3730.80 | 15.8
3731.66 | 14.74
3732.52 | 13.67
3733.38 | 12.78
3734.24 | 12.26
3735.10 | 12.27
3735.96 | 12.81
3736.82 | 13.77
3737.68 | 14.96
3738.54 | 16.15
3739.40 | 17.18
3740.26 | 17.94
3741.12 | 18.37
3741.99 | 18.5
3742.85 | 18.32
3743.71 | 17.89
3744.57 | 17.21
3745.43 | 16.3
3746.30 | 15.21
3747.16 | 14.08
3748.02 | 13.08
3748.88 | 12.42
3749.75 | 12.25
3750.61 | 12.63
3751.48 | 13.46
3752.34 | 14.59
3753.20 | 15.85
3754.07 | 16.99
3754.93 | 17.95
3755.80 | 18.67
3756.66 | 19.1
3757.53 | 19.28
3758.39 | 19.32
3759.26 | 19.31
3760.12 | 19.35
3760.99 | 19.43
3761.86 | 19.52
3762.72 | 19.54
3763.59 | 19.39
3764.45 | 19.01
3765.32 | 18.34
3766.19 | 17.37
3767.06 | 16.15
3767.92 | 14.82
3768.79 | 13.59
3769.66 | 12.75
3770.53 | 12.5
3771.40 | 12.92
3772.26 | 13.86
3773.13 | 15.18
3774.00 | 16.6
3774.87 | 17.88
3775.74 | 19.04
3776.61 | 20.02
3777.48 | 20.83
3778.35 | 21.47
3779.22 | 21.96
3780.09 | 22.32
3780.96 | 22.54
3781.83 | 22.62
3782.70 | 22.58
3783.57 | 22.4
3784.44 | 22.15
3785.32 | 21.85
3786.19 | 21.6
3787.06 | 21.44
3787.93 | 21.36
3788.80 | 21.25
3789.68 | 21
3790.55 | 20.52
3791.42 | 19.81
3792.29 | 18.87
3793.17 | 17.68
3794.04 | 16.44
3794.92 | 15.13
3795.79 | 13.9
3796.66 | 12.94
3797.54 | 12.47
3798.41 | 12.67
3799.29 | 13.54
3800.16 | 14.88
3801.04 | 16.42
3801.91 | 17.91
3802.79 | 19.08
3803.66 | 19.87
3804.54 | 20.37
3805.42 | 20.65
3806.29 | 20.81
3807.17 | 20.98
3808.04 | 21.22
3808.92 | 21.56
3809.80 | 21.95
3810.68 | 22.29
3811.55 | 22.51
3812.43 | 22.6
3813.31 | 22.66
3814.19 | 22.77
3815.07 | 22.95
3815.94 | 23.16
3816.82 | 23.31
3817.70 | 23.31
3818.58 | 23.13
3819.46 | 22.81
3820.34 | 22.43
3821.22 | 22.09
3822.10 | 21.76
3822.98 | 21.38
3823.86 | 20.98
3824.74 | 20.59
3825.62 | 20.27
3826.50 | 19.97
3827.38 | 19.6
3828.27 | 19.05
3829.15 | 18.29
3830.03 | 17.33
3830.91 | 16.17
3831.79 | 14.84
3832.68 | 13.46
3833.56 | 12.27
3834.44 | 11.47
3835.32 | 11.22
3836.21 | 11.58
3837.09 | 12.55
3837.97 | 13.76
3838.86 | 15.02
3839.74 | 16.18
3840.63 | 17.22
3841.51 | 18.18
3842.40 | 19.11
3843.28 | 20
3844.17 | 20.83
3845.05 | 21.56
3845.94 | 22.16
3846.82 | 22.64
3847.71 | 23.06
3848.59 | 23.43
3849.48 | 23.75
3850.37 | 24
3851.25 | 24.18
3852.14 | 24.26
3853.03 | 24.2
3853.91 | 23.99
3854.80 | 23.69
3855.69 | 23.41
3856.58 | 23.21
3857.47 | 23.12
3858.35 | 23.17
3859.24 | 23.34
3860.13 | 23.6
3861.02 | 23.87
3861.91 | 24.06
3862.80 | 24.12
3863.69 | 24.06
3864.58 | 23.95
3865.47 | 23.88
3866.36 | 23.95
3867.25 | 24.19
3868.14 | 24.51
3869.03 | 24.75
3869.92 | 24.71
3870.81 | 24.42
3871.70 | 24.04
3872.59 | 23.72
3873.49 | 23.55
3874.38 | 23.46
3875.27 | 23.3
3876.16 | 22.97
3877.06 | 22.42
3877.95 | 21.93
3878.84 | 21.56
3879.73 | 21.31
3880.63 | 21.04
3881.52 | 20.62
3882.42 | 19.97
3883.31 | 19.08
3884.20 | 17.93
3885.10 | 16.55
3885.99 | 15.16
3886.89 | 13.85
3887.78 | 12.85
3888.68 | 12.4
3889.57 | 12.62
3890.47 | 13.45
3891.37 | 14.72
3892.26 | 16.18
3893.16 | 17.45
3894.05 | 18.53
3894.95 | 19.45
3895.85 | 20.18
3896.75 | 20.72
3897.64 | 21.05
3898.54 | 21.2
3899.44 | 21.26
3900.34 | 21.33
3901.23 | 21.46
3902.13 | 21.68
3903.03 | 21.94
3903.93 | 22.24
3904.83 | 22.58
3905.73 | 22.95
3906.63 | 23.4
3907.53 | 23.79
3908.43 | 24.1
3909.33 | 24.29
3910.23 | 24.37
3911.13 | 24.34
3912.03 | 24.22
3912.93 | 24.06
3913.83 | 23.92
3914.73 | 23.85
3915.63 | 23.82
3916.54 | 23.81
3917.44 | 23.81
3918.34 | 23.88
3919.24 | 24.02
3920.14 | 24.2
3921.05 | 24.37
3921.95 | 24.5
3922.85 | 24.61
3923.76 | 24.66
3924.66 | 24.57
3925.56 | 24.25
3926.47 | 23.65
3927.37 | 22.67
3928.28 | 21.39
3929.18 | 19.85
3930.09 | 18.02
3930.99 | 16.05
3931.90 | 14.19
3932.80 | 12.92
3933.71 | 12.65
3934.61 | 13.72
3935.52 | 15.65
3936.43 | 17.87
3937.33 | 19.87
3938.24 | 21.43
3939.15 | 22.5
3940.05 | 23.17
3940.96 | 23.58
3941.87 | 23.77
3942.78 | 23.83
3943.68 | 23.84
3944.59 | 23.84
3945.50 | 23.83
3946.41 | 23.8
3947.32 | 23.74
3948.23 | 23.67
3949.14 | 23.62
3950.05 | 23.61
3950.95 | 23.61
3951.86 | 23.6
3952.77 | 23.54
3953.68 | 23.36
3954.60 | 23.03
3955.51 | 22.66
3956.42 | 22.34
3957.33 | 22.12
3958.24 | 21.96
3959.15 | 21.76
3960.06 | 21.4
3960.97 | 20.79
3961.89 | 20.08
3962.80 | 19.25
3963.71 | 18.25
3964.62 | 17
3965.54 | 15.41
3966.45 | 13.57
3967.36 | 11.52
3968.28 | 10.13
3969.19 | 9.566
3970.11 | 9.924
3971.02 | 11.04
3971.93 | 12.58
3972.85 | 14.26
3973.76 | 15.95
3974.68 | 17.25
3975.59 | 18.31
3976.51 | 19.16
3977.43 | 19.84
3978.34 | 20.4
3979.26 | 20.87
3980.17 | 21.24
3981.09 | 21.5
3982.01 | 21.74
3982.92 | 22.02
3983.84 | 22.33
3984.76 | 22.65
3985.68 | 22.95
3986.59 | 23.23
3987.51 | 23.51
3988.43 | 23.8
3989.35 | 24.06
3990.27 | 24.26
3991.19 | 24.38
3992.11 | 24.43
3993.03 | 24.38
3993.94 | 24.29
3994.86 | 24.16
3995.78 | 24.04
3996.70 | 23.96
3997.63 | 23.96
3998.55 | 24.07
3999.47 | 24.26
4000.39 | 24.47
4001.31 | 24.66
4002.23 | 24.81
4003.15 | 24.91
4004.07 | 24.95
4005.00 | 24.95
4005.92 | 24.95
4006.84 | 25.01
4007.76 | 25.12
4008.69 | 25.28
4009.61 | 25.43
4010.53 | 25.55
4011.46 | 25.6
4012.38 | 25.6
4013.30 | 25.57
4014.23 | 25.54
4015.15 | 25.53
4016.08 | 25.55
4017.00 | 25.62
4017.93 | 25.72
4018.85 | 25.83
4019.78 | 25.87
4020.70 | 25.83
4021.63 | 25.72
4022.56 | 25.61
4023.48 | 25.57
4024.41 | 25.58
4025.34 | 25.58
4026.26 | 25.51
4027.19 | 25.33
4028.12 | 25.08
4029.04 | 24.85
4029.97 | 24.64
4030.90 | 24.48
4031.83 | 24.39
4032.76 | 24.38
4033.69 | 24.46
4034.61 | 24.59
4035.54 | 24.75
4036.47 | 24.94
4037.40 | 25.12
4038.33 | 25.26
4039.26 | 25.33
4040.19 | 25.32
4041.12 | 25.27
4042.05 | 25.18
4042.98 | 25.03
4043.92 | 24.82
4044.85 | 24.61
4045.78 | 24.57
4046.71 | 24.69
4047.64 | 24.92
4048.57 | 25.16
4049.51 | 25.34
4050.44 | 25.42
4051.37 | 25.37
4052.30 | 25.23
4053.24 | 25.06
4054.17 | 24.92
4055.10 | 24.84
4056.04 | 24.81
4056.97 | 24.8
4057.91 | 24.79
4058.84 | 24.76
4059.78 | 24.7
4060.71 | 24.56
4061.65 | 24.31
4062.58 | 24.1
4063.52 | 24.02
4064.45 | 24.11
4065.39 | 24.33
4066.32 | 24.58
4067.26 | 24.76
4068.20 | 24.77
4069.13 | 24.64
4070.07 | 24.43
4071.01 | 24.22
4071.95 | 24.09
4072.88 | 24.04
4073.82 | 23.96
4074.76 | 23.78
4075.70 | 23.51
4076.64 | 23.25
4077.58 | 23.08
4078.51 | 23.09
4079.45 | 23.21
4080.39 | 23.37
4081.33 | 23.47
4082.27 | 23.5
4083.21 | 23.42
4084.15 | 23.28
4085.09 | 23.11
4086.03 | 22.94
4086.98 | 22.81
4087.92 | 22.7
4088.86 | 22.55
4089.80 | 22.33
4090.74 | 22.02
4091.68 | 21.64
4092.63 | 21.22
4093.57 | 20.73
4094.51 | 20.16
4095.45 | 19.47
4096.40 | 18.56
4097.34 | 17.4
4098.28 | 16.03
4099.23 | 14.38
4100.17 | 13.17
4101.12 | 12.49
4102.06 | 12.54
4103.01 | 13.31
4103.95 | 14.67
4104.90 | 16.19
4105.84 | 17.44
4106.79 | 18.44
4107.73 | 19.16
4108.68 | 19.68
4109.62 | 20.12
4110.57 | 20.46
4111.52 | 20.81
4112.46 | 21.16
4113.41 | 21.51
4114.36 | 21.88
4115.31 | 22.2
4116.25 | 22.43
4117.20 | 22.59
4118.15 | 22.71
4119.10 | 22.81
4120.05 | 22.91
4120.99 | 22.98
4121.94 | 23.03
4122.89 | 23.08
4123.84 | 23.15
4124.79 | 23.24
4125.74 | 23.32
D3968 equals 1.24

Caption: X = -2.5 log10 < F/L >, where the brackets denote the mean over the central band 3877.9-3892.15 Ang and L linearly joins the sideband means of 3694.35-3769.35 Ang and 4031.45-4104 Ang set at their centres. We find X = 0.117 mag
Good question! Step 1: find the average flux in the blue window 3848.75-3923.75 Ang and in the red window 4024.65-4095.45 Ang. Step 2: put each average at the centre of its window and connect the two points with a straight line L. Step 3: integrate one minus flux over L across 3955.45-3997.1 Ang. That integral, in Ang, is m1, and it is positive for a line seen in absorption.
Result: 6.05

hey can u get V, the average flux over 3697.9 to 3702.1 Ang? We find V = 15.2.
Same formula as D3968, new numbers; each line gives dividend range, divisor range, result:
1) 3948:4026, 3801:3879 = 1.13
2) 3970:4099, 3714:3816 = 1.54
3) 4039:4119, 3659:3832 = 1.56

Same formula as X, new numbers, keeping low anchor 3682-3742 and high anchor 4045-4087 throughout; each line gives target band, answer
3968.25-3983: 0.281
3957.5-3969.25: 0.232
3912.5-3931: -0.140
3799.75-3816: -0.191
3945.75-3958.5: -0.098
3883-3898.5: 0.174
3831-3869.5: -0.117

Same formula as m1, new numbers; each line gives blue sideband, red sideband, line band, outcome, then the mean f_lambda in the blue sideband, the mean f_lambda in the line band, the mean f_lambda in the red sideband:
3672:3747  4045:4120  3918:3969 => -3.82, 14.9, 20.8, 22.1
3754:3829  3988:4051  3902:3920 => -1.04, 19.4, 23.6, 25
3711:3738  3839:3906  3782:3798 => -1.41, 14.8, 19.1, 21.2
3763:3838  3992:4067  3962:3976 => 5.35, 18.7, 14.4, 25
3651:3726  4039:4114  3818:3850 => -1.91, 14.8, 18.6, 22.3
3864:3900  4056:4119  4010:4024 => -3.01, 20.2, 25.6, 21.6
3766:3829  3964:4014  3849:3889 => -4.05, 19.4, 22.2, 21.3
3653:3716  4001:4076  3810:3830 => -3.22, 14.7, 21.6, 25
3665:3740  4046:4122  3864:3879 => -4.76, 14.7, 23.7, 22.1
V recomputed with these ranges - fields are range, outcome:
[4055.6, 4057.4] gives 24.9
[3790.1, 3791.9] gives 20.2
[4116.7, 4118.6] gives 22.6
